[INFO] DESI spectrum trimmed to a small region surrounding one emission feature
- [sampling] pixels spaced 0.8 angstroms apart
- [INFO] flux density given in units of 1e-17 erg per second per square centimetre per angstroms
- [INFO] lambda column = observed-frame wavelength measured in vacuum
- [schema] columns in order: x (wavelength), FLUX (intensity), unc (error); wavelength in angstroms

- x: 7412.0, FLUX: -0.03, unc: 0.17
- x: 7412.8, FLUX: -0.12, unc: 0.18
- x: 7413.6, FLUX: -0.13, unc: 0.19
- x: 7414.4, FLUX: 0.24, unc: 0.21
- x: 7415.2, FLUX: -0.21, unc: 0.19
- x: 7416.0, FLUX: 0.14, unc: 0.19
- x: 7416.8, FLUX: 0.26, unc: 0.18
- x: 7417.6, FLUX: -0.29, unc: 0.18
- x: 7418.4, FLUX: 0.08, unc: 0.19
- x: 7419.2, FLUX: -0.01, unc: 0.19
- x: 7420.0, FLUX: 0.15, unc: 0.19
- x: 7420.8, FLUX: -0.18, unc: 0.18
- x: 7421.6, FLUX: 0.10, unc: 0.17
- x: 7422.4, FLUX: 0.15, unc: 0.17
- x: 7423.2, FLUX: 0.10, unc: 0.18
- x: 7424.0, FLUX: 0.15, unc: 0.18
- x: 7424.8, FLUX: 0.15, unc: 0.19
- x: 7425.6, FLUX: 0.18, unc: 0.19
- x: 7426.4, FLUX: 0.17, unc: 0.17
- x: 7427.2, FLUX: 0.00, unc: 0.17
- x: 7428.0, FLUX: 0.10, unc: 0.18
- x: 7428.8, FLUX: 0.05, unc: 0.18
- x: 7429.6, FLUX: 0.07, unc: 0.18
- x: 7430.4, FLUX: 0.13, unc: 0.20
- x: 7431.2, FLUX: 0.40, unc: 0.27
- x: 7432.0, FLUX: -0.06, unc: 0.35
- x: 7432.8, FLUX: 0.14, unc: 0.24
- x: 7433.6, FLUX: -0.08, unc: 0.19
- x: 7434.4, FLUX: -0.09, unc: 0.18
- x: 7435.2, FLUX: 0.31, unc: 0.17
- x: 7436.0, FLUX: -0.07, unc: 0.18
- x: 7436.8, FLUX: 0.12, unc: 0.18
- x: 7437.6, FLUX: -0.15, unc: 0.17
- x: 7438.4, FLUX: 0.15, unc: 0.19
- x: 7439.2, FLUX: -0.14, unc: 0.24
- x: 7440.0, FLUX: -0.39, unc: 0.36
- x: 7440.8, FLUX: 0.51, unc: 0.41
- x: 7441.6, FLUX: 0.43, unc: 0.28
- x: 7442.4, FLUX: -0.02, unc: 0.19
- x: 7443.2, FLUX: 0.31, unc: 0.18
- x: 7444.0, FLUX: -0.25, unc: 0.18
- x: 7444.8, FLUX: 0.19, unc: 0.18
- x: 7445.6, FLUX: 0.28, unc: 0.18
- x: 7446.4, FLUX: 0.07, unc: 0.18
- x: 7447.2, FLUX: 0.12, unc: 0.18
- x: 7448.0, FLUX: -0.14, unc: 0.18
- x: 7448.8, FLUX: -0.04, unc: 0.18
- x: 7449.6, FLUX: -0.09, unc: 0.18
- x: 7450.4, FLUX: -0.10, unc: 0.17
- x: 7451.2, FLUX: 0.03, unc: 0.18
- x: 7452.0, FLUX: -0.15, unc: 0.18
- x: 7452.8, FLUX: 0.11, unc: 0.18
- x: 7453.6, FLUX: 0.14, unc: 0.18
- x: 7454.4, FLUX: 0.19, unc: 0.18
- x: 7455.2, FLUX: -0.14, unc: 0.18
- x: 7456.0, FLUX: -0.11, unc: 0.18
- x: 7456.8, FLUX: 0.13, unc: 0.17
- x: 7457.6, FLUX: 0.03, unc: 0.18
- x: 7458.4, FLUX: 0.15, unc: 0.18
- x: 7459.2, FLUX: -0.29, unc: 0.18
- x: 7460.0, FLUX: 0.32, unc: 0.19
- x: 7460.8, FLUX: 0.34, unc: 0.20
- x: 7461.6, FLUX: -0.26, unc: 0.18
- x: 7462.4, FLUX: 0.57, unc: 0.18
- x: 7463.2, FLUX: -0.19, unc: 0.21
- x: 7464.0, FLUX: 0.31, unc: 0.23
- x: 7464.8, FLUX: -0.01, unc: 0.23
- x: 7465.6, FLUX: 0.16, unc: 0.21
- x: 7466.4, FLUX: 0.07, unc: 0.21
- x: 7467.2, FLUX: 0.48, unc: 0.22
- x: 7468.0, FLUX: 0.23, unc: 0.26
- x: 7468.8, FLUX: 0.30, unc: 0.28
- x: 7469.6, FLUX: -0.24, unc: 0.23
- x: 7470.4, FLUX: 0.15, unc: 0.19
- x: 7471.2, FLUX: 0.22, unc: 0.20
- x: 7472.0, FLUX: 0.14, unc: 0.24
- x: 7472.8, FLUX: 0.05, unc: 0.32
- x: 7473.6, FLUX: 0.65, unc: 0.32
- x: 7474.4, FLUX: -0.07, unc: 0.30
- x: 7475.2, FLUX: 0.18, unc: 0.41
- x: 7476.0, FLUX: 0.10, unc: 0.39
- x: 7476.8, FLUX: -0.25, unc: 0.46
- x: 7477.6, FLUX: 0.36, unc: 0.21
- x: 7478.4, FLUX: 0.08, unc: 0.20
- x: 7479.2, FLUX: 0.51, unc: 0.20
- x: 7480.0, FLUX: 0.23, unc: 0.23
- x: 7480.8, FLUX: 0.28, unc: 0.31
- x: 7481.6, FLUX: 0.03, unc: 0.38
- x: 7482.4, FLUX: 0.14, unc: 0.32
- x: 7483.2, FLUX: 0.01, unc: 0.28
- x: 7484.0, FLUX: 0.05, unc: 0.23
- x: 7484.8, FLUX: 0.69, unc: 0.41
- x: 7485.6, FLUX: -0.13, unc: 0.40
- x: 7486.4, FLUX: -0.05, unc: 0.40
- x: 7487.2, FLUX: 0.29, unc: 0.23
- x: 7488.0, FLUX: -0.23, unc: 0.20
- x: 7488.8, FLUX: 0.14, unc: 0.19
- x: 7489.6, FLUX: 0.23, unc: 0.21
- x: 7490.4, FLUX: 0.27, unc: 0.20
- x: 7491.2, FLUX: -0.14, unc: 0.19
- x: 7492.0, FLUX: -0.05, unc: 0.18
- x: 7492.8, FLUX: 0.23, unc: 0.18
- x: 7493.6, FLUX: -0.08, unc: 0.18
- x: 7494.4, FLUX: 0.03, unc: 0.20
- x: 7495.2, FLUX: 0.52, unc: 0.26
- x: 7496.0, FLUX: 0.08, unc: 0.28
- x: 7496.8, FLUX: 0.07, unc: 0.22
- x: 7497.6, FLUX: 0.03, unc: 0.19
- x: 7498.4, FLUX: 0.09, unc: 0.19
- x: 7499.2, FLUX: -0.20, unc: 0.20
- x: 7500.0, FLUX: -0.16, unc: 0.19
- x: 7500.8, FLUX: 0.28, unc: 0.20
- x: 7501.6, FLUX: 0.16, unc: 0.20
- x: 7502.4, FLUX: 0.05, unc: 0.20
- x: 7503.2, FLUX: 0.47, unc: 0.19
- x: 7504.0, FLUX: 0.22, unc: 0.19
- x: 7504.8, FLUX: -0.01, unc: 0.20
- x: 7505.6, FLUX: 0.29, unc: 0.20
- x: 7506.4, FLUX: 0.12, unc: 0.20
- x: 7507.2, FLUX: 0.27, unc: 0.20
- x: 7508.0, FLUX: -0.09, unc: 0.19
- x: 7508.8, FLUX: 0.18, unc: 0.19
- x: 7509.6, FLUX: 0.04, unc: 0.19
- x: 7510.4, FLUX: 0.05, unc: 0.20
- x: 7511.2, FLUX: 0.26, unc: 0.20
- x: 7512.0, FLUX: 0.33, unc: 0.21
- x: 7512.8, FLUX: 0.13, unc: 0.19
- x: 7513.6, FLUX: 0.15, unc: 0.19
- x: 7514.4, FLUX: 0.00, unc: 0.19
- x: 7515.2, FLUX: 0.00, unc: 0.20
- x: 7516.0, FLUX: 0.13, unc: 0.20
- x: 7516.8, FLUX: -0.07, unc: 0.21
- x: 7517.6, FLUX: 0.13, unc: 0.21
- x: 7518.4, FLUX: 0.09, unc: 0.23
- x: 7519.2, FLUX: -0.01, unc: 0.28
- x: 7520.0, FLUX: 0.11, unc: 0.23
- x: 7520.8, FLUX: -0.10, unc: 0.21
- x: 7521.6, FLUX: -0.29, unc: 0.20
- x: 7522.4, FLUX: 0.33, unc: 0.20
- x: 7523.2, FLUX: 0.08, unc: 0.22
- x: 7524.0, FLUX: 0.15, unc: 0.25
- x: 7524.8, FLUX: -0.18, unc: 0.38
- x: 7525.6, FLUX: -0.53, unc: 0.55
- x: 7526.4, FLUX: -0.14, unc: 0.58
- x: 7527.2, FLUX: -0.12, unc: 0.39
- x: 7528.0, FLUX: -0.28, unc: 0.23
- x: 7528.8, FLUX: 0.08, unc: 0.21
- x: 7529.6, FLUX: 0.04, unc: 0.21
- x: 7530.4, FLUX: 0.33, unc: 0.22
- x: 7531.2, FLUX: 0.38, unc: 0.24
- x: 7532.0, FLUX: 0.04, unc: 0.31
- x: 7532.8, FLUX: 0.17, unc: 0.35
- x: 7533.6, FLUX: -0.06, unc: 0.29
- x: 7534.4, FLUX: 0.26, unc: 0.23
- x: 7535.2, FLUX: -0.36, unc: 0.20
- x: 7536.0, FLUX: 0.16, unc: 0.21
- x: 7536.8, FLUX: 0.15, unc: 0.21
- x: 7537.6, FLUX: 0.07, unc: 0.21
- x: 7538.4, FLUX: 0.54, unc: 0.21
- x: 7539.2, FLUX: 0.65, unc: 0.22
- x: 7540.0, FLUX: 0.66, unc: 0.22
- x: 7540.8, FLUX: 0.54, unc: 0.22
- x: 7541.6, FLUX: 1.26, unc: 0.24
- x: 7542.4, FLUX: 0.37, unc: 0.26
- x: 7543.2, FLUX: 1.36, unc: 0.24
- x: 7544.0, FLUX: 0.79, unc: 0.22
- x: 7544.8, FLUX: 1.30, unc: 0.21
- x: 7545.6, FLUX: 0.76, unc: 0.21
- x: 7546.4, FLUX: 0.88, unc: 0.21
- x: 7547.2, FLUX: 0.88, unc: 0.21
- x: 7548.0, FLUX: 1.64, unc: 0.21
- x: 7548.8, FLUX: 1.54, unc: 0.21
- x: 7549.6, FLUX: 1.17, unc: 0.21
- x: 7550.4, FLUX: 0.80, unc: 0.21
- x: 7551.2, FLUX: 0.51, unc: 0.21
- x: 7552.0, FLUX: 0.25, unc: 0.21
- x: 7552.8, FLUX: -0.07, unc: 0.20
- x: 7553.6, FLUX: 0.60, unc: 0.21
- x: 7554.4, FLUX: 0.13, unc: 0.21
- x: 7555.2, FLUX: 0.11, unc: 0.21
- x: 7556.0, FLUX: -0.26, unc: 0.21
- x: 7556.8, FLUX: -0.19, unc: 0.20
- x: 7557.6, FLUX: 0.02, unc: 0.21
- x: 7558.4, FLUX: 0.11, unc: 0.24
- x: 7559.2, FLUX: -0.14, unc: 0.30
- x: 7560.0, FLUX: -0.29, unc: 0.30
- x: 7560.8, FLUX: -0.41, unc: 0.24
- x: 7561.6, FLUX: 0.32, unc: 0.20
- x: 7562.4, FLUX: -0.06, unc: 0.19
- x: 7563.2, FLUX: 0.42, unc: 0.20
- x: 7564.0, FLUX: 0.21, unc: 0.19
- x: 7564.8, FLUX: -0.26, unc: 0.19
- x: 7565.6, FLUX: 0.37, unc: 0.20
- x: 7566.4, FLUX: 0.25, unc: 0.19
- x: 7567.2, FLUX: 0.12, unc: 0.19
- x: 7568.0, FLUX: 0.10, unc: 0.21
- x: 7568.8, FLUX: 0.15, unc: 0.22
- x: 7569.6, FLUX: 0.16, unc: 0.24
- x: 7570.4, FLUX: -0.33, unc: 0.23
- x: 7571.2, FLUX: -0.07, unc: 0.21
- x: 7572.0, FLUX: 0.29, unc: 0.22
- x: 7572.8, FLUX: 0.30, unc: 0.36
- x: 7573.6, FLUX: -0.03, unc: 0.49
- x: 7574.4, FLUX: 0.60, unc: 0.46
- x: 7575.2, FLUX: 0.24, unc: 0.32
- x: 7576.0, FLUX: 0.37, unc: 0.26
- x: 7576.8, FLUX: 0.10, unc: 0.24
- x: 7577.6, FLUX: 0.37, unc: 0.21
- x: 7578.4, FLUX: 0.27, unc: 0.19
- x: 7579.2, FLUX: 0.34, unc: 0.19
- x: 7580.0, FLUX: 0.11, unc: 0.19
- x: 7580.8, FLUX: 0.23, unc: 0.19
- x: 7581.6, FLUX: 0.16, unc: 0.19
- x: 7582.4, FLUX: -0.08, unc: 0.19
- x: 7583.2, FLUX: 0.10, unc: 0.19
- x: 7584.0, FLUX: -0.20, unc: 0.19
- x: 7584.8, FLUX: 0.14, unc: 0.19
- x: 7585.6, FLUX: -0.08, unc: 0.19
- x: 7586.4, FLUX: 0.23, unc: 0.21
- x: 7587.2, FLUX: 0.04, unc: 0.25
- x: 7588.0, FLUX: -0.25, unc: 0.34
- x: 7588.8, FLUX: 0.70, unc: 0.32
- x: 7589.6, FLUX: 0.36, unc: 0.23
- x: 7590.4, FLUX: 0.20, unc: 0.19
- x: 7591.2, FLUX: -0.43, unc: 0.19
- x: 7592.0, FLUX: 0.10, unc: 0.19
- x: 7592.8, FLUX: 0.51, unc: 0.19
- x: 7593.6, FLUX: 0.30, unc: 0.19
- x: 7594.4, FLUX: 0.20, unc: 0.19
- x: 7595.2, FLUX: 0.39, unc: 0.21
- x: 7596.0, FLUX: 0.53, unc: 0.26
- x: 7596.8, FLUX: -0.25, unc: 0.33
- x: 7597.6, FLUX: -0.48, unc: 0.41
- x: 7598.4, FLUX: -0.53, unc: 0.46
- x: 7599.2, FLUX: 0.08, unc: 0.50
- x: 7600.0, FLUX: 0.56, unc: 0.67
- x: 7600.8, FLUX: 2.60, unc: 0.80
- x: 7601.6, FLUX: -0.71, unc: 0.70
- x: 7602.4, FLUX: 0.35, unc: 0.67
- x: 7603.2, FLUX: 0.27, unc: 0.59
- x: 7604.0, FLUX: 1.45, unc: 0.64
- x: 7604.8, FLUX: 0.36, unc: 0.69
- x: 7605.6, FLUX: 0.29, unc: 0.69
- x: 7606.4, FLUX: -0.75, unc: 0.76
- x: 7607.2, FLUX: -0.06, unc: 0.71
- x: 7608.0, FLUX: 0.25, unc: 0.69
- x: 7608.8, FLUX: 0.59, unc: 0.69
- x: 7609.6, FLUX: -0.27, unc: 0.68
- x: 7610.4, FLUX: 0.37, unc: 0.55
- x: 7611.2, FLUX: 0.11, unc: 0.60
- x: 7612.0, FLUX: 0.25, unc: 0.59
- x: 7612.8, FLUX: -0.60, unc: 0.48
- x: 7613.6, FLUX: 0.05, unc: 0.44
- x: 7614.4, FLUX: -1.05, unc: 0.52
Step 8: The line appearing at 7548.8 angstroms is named [O II] 3727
